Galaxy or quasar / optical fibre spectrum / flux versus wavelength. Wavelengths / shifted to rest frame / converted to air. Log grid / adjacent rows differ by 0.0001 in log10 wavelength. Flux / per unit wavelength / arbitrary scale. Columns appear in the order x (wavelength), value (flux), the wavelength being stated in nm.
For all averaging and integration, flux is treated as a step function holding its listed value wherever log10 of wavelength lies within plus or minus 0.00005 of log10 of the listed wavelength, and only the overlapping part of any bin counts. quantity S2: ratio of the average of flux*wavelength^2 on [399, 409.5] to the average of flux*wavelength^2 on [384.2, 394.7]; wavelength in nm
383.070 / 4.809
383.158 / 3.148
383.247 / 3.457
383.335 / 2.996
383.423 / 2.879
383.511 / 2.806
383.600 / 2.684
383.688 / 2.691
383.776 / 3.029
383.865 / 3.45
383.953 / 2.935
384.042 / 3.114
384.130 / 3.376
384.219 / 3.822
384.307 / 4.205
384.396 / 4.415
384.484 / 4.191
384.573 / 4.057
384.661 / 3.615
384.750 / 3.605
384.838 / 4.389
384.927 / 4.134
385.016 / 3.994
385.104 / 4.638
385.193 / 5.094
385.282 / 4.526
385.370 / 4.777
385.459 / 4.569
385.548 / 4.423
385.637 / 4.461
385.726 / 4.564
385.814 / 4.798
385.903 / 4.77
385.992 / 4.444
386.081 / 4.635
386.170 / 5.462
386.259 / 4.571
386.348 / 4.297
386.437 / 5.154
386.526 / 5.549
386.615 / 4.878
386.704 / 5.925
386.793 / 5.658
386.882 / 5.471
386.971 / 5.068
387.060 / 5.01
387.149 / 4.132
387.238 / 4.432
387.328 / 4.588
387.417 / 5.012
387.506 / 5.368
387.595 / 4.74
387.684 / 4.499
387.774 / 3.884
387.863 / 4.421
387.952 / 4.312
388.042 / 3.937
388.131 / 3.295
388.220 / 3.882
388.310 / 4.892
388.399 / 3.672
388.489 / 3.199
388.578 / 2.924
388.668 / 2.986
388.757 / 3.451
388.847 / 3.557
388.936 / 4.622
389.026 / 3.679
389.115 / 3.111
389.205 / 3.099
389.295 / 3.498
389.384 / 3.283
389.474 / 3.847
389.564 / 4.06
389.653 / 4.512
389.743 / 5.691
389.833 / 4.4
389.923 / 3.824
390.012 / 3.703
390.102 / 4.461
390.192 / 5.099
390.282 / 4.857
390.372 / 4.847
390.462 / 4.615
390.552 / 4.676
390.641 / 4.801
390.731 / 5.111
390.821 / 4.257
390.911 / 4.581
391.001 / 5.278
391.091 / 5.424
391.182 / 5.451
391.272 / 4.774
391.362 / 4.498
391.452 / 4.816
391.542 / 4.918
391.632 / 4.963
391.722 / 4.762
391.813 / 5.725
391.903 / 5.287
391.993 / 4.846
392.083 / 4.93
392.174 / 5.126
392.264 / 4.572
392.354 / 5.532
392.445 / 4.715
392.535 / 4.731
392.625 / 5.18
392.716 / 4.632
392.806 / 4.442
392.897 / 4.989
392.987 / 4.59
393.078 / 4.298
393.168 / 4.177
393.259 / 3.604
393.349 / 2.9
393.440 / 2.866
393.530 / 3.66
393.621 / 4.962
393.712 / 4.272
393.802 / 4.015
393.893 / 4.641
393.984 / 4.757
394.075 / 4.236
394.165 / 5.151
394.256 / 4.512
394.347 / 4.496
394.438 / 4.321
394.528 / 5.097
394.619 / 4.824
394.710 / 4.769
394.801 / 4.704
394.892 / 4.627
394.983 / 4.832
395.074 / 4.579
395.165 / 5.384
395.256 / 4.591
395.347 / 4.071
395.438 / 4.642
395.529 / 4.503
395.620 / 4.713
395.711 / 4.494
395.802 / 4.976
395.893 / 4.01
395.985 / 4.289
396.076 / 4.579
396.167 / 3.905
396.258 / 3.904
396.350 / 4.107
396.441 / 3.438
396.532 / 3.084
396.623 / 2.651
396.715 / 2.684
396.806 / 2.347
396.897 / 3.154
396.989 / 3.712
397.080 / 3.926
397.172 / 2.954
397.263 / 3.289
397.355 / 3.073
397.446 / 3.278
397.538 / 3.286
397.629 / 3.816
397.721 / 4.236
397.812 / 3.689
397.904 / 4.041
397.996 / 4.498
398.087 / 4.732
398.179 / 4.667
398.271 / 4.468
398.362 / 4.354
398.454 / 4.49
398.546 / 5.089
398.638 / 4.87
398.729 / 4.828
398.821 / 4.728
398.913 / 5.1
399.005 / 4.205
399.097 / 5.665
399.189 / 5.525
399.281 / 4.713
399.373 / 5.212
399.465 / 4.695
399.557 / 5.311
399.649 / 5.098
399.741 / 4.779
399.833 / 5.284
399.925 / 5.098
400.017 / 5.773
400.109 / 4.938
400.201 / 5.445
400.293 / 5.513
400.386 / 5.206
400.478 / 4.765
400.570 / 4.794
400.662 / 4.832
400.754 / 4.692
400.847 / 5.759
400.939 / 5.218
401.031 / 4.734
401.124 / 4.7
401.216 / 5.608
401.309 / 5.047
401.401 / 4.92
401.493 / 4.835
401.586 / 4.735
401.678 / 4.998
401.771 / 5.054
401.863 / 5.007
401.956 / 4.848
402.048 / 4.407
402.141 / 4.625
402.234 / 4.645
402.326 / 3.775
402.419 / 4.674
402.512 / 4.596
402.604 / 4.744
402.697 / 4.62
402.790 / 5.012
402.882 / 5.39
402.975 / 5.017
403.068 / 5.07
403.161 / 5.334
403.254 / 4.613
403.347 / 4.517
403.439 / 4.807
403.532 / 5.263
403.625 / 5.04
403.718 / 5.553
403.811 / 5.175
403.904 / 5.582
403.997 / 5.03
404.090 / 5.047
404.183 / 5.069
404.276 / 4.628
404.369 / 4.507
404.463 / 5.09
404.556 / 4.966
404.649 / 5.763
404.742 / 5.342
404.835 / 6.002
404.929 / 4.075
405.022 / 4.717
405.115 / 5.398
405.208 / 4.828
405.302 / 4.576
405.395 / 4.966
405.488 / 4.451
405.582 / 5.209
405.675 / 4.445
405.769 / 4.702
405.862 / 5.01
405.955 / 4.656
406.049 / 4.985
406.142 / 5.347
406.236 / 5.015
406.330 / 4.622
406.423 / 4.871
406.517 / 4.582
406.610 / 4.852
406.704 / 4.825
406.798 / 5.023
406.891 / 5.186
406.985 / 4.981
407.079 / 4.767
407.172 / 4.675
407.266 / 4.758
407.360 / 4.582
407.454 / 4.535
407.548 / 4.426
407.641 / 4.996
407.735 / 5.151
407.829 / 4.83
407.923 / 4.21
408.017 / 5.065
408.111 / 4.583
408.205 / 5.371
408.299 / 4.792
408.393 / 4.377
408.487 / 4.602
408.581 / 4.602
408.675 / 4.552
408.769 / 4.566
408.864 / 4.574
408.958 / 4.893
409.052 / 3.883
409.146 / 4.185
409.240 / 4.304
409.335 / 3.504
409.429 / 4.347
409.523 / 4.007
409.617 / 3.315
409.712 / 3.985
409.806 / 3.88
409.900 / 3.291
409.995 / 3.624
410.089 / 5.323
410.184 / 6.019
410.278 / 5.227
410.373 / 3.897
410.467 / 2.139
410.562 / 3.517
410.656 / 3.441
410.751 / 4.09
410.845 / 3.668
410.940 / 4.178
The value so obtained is 1.17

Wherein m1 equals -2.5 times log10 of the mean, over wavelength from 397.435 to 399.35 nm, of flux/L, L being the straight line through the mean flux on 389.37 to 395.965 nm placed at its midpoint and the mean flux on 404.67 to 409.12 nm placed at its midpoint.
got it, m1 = 0.04 mag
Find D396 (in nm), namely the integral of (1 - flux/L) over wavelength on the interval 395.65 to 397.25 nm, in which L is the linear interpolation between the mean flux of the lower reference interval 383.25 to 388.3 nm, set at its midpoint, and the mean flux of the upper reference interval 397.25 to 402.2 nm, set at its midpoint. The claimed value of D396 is 0.34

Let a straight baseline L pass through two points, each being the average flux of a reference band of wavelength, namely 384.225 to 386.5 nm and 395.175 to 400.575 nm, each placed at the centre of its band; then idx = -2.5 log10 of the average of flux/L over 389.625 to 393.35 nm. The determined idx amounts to -0.079 mag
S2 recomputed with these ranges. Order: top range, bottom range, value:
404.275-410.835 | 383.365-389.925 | 1.22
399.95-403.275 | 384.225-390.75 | 1.21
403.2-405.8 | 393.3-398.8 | 1.25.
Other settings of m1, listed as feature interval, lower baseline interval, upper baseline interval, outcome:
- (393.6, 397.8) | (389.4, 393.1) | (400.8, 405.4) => 0.17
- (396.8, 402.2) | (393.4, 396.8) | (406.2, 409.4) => -0.05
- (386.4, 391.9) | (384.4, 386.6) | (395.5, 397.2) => -0.05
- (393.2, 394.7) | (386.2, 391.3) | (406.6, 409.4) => 0.05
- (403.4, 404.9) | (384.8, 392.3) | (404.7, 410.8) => -0.13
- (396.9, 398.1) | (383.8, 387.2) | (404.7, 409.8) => 0.24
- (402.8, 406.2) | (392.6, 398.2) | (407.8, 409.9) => -0.17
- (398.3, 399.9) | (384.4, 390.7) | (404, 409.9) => -0.08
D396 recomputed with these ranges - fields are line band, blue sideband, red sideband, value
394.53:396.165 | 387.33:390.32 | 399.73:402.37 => -0.03 nm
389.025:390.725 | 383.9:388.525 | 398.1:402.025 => 0.13 nm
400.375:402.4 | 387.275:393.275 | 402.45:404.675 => 0.02 nm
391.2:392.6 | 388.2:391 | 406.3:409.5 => -0.26 nm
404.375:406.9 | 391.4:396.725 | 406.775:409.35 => -0.17 nm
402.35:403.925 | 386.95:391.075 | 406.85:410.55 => -0.21 nm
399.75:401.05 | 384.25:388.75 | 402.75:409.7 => -0.12 nm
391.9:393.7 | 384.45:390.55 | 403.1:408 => 0.02 nm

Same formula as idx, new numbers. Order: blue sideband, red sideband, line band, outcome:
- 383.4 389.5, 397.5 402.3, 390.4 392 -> -0.13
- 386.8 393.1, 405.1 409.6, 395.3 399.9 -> 0.09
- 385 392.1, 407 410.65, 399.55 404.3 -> -0.13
